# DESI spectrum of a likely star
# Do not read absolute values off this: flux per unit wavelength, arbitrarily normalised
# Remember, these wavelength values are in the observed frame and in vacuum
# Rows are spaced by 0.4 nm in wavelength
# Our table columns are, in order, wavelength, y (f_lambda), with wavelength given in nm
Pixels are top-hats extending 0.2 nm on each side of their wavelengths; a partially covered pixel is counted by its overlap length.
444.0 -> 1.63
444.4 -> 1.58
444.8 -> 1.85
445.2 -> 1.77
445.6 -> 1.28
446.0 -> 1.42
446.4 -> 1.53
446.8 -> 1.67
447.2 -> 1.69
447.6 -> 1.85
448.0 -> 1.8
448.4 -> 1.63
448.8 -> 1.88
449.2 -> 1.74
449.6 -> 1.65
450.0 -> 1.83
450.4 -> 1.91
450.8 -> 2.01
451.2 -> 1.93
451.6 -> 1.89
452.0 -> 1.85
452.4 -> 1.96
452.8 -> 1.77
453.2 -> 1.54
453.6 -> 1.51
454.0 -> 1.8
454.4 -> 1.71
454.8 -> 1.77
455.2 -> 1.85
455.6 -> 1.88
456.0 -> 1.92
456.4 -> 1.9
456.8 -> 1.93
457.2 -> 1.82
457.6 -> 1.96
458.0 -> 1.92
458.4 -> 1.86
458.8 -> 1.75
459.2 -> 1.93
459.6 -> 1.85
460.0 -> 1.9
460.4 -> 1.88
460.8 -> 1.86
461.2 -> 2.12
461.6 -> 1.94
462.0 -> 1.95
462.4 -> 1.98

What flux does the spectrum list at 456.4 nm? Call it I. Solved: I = 1.9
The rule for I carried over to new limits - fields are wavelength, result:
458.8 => 1.75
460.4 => 1.88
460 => 1.9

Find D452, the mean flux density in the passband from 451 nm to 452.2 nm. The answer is 1.89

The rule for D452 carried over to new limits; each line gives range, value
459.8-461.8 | 1.94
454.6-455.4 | 1.81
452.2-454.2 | 1.72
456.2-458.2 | 1.91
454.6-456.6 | 1.86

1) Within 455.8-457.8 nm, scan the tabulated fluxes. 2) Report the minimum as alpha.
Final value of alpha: 1.82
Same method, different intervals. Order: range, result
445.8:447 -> 1.42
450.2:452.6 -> 1.85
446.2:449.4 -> 1.53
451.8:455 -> 1.51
